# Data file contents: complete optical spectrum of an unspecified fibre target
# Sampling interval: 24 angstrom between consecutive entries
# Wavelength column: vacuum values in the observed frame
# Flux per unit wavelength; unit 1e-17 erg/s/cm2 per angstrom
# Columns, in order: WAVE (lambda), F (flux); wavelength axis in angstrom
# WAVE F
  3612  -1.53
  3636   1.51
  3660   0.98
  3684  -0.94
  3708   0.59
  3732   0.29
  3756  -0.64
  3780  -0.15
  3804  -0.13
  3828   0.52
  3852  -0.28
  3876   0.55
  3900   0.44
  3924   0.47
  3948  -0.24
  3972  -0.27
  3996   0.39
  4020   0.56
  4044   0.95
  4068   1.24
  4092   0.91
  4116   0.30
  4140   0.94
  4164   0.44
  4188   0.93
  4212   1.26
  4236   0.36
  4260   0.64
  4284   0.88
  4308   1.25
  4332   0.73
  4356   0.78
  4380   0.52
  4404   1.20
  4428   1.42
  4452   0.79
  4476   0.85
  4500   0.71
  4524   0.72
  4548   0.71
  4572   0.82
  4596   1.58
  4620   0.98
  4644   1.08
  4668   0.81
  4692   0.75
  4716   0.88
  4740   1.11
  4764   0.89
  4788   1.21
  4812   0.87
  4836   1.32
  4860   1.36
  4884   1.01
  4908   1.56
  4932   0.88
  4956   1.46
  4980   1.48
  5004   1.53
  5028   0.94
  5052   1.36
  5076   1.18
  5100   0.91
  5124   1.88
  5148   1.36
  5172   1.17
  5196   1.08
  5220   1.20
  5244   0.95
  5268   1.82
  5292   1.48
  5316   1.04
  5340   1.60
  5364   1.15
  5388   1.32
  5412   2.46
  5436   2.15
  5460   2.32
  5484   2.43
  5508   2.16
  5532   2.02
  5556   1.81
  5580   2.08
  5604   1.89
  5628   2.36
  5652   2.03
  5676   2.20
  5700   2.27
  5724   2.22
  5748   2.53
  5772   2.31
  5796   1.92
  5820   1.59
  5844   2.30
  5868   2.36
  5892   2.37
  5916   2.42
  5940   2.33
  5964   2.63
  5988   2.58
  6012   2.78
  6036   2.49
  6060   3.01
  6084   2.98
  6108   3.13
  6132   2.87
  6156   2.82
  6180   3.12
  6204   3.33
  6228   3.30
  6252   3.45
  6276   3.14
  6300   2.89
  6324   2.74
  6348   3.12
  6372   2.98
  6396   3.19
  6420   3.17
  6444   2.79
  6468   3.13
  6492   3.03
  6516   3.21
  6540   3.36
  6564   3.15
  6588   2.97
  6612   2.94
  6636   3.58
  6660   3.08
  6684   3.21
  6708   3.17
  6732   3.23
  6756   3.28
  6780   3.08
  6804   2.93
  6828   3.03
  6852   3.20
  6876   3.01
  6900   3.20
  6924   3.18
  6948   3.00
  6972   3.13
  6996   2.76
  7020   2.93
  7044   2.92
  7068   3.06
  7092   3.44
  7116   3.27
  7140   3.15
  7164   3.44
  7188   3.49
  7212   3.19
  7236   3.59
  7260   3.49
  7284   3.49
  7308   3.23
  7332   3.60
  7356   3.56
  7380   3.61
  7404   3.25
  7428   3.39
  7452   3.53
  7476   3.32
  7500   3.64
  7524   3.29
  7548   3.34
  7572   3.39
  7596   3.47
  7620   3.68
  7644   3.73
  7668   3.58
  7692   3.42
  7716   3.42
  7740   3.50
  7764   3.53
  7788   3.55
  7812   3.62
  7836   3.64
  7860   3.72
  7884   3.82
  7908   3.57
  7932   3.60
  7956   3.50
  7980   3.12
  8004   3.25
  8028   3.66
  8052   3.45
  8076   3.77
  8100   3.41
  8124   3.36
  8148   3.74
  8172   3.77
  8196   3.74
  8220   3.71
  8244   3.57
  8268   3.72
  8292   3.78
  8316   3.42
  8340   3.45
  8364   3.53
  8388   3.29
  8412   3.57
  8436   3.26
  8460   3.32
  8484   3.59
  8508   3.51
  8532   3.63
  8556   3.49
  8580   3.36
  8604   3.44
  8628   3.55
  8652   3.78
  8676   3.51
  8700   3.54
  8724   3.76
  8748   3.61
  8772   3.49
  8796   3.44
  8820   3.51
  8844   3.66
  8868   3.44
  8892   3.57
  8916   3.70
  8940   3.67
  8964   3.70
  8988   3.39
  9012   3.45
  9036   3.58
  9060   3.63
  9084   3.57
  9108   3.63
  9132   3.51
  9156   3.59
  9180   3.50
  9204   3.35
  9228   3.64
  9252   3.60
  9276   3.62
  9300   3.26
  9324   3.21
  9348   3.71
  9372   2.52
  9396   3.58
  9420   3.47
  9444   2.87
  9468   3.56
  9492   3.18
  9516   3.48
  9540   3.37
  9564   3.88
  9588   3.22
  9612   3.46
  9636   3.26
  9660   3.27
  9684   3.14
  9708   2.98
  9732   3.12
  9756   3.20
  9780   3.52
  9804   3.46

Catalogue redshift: 0.353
